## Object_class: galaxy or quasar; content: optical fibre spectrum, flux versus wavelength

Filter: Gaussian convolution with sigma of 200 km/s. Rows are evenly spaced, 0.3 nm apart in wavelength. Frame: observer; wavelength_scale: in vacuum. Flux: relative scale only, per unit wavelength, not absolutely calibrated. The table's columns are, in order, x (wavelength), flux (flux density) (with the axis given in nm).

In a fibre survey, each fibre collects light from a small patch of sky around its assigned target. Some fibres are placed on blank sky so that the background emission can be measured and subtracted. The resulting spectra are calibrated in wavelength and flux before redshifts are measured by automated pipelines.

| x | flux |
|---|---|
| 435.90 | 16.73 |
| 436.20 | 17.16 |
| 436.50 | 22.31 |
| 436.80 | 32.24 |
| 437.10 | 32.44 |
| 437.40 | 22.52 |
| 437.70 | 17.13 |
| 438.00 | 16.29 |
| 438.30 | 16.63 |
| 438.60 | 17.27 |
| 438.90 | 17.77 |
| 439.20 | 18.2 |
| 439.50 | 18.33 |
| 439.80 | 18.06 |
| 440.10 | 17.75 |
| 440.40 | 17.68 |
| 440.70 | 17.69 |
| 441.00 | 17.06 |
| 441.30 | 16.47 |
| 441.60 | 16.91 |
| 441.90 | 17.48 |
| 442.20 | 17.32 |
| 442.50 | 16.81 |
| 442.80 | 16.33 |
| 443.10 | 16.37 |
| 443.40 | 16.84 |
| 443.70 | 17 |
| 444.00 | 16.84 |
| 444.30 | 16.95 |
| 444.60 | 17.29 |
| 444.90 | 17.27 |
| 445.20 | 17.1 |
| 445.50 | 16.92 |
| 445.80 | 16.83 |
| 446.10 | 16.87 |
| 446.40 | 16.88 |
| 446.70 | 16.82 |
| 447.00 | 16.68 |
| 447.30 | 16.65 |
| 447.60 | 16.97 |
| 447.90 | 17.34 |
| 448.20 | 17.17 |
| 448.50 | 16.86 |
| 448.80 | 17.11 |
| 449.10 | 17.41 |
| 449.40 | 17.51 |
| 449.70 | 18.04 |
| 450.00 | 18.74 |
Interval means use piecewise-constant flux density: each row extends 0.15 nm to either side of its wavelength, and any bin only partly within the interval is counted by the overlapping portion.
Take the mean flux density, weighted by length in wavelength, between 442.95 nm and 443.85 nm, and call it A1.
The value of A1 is 16.7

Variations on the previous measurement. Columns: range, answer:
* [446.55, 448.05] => 16.9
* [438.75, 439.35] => 18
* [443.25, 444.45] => 16.9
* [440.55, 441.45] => 17.1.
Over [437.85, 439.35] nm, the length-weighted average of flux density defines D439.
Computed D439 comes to 17.2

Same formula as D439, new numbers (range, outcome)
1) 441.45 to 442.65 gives 17.1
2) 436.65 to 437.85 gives 26.1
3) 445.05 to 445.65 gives 17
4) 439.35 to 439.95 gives 18.2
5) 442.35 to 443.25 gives 16.5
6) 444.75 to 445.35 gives 17.2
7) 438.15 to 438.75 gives 17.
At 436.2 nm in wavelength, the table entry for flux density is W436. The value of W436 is 17.16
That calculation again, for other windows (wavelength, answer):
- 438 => 16.29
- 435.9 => 16.73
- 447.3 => 16.65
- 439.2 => 18.2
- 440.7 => 17.69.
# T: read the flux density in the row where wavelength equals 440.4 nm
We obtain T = 17.68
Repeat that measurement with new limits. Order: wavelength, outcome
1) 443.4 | 16.84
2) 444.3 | 16.95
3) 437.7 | 17.13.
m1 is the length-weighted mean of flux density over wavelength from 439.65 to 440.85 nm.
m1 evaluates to 17.8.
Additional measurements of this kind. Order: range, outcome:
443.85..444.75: 17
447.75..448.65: 17.1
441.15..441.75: 16.7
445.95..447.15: 16.8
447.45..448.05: 17.2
